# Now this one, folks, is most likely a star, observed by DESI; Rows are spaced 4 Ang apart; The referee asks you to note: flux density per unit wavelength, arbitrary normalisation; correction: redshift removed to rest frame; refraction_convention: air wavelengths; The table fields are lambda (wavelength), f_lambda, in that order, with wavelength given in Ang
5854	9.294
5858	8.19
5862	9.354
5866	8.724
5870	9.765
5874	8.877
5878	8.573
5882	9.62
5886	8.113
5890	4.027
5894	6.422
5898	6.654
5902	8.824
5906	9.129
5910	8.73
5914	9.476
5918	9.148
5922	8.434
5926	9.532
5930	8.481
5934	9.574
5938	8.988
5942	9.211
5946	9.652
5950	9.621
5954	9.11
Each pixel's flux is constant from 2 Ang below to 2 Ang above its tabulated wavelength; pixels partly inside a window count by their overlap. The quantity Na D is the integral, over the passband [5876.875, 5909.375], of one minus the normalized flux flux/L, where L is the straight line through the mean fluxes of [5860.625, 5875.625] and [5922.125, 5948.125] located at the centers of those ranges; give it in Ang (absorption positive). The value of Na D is 5.3 Ang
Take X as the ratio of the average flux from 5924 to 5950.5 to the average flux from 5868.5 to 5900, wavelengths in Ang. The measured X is 1.20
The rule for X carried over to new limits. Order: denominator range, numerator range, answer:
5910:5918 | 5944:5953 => 1.04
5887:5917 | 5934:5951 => 1.22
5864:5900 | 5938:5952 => 1.20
